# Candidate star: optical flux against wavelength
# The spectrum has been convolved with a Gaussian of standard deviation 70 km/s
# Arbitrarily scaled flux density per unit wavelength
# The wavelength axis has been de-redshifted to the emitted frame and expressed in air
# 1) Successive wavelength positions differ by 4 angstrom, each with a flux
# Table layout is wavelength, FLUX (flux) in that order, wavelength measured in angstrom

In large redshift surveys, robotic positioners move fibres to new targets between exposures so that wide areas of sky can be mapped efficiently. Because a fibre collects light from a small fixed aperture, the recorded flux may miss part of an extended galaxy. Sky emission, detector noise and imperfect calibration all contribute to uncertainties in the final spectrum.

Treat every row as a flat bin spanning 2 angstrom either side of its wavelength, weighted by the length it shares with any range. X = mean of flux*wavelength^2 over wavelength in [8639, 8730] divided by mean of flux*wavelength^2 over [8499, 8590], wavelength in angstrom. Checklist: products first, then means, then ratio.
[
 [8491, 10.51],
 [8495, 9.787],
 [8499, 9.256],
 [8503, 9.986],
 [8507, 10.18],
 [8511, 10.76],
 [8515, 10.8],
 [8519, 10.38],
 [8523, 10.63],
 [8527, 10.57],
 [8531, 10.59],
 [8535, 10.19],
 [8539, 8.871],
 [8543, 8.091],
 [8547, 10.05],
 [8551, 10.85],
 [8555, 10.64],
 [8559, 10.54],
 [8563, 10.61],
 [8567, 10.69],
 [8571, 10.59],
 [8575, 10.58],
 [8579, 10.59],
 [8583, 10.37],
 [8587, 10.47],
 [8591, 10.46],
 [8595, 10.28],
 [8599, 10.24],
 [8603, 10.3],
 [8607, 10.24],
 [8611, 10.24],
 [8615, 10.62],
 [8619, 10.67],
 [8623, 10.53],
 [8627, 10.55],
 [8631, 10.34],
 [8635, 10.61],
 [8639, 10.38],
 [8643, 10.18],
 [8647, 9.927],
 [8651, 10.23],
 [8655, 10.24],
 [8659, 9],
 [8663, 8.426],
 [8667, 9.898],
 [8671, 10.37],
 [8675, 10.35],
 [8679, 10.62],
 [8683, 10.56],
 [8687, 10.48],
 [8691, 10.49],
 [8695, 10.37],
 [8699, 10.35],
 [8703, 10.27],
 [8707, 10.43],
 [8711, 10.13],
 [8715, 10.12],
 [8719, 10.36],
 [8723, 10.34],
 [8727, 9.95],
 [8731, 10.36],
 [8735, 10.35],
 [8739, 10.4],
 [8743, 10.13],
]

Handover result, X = 1.02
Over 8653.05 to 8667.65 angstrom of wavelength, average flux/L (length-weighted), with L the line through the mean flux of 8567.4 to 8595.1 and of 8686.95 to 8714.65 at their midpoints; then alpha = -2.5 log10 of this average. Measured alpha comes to 0.12 mag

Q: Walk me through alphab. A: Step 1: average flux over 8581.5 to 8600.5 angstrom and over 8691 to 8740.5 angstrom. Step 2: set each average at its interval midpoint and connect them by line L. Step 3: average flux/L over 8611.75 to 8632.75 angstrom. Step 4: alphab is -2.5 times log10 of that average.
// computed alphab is -0.02 mag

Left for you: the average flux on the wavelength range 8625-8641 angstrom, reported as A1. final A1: 10.5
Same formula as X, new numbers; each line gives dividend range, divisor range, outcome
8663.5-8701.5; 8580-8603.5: 1.02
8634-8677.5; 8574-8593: 0.97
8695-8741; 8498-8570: 1.05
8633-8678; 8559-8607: 0.97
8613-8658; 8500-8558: 1.04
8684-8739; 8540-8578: 1.04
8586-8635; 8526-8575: 1.04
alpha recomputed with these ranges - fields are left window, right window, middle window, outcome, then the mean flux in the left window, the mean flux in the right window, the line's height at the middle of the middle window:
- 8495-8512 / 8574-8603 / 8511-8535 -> -0.05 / 9.97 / 10.4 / 10.1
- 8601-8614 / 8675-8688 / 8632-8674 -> 0.05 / 10.3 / 10.5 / 10.4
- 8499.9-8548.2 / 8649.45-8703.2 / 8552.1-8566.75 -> -0.06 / 10.1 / 10.1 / 10.1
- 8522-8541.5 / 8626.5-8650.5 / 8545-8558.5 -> -0.04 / 10.1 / 10.3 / 10.1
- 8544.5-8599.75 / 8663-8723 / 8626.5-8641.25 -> -0.01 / 10.5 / 10.3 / 10.4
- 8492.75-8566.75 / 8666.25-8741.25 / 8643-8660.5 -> 0.04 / 10.2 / 10.3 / 10.3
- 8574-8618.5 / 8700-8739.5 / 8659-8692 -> 0.03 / 10.4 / 10.3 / 10.3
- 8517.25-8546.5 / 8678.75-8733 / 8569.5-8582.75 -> -0.06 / 9.91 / 10.3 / 10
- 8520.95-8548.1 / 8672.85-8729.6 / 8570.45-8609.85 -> -0.04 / 9.85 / 10.3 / 10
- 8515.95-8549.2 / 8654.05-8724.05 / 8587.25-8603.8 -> -0.03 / 9.95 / 10.2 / 10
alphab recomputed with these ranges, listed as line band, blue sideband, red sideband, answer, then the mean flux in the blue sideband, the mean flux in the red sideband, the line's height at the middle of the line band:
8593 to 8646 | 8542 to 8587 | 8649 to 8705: -0.01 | 10.4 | 10.1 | 10.3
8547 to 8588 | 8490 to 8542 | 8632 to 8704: -0.04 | 10.1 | 10.2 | 10.1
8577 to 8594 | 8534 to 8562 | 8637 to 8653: -0.05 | 9.91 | 10.2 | 10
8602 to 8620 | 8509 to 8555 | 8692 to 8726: -0.02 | 10.2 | 10.3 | 10.2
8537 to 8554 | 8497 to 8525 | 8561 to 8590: 0.10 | 10.3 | 10.6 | 10.4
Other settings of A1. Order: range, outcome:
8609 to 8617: 10.4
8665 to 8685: 10.4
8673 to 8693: 10.5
